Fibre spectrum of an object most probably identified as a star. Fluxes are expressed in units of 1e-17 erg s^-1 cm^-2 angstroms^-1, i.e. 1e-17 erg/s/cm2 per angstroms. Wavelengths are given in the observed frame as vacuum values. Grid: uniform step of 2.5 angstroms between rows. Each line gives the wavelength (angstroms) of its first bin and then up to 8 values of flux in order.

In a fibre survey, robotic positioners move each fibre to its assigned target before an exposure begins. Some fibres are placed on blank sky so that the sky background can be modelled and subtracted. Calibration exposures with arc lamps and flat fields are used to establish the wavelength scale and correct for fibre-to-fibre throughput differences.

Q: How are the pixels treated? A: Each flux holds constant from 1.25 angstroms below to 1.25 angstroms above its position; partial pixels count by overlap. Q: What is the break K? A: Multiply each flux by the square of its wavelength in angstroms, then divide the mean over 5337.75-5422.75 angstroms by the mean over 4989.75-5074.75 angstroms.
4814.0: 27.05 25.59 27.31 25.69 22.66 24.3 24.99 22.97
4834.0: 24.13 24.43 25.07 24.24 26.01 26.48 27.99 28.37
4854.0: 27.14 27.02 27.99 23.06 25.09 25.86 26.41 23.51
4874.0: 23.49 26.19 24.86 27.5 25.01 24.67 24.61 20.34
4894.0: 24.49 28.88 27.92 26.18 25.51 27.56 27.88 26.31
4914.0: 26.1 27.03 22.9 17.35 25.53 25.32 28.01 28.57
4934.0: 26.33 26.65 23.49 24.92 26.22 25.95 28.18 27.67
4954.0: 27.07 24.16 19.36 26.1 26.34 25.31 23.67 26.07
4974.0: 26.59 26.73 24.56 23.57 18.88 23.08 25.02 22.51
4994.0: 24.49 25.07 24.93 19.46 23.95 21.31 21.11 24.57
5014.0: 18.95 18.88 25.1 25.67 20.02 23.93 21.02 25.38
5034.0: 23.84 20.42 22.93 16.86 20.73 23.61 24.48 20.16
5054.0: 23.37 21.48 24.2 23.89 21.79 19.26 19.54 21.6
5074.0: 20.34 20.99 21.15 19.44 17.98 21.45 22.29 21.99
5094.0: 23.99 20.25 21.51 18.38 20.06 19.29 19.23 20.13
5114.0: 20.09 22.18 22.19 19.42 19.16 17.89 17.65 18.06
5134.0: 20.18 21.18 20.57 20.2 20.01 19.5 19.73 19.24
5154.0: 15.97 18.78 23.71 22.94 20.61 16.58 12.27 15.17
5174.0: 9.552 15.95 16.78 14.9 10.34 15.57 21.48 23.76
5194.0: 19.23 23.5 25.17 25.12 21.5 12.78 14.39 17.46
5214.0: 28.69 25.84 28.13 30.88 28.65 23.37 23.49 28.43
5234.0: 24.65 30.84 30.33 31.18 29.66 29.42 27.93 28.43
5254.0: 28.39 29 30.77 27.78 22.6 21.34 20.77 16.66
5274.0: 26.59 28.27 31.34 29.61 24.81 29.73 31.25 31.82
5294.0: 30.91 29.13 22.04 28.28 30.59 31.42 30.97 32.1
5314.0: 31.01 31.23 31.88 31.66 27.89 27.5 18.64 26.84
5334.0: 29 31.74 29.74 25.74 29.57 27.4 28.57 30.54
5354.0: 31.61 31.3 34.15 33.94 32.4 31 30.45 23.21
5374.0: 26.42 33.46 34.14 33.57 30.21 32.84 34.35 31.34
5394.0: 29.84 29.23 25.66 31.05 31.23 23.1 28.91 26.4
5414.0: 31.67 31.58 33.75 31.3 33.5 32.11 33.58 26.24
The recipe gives 1.6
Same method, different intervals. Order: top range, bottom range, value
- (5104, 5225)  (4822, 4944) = 0.87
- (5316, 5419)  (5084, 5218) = 1.66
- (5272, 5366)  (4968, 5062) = 1.45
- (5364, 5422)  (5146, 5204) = 1.77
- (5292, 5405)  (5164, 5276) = 1.37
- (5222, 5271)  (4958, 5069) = 1.30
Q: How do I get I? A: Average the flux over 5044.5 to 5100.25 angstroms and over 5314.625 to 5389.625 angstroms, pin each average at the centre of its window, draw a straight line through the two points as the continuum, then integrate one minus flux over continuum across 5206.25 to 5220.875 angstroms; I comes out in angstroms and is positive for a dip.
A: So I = 2.07 angstroms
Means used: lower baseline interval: 21.6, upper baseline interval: 30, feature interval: 22.2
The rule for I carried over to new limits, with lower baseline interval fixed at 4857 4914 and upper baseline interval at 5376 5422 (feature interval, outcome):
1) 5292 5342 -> 1.4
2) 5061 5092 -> 7.6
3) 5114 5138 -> 7.0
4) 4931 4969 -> 0.9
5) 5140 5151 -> 3.3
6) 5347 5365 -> -0.8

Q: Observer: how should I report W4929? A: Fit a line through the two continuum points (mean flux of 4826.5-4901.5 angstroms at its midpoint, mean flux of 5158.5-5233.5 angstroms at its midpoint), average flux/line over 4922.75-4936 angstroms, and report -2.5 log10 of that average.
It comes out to -0.095 mag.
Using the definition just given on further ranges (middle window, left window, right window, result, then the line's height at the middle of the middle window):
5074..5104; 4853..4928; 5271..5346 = 0.282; 27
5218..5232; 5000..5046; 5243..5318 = -0.011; 26.8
